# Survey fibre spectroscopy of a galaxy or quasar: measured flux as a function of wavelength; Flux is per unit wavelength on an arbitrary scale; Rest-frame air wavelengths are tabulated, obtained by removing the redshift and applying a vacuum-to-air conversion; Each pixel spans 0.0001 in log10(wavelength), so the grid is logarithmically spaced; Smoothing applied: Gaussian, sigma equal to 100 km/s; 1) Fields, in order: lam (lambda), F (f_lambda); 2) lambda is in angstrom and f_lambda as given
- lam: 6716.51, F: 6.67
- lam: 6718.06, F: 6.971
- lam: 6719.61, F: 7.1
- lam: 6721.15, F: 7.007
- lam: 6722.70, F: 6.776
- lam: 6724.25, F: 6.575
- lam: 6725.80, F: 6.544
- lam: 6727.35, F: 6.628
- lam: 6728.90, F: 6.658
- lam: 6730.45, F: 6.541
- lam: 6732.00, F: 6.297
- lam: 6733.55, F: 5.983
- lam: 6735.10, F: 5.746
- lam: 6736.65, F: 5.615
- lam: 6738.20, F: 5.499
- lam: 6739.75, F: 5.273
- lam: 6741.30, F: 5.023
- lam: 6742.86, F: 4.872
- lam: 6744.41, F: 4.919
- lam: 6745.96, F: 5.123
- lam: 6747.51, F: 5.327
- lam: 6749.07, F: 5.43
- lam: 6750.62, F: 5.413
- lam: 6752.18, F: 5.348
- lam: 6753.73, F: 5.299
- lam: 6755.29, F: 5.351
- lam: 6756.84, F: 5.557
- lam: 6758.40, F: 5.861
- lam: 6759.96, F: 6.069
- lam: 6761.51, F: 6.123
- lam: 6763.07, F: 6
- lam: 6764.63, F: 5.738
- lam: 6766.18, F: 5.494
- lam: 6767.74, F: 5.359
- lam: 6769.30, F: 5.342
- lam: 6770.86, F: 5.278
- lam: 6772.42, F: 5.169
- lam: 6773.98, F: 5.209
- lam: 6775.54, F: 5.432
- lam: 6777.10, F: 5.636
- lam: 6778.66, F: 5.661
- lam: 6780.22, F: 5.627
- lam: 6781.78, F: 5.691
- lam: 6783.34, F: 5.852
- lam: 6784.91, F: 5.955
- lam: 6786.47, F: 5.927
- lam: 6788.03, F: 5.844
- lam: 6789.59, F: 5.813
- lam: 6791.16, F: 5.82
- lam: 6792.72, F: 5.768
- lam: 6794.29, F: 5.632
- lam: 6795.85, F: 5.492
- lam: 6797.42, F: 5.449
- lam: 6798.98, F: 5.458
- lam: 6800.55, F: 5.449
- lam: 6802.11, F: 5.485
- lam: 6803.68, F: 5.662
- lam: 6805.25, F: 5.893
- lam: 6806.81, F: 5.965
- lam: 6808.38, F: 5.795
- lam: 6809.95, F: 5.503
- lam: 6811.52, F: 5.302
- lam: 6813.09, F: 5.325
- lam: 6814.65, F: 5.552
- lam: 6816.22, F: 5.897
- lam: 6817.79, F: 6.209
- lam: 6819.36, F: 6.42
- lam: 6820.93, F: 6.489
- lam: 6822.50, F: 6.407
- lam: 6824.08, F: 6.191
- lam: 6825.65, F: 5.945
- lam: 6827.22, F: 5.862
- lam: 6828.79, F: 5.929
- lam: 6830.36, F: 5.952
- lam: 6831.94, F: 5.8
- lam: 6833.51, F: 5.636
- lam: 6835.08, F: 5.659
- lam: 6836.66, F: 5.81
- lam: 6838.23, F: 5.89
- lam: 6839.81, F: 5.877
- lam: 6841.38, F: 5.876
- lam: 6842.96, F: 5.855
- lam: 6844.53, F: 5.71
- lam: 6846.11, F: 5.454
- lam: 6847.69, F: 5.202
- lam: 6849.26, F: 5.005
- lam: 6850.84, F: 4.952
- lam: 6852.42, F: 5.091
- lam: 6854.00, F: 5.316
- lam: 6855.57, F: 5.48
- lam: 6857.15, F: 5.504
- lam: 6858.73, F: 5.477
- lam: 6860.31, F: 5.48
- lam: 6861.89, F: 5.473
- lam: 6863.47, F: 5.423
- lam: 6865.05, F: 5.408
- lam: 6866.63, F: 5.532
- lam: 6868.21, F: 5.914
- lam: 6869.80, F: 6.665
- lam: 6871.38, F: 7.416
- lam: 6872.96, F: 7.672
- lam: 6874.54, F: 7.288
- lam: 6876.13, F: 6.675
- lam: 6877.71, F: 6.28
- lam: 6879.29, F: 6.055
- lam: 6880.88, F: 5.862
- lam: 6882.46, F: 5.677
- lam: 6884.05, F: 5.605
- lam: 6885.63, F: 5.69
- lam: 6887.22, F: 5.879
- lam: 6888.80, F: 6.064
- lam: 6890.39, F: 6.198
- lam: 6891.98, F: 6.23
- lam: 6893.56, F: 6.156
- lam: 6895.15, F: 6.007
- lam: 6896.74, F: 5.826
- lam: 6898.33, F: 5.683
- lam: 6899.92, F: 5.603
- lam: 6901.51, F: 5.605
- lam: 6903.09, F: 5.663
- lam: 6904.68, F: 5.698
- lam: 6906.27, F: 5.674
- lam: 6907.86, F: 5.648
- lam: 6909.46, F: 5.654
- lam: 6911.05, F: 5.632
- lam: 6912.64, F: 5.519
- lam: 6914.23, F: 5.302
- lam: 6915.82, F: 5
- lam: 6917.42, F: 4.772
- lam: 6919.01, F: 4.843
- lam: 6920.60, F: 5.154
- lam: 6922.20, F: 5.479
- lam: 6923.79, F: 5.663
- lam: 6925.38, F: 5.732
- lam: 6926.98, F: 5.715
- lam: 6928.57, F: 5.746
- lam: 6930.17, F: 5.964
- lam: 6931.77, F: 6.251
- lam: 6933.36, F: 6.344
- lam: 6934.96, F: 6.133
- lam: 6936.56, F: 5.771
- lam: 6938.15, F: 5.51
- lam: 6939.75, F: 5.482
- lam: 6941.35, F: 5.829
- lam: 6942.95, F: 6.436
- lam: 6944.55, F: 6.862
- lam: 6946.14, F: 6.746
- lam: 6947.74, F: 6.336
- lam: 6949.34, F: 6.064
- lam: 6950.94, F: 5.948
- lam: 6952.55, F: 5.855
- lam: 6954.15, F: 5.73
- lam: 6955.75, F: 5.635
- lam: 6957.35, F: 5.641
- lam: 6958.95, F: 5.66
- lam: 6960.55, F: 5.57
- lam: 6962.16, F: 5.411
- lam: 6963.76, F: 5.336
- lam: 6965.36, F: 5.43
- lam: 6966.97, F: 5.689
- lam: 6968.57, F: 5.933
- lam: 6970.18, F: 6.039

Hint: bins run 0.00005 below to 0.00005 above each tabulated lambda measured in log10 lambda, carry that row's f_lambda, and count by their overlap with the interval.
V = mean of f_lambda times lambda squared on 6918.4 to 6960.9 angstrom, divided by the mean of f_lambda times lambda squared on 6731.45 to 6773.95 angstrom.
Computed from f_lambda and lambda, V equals 1.13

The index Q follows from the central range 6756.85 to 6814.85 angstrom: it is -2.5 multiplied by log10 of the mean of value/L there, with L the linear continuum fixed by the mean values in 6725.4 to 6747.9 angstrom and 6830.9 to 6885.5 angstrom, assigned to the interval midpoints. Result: 0.02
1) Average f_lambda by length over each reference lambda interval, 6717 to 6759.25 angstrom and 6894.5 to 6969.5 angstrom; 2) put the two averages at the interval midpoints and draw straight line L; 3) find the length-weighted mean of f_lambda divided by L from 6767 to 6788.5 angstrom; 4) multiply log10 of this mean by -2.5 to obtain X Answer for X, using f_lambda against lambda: 0.05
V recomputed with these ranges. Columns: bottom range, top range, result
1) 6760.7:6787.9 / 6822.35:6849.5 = 1.05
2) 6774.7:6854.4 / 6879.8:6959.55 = 1.04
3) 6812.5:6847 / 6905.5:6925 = 0.93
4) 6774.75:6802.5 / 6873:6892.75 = 1.12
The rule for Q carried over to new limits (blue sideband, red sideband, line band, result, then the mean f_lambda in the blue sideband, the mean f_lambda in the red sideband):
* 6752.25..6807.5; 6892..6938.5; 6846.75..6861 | 0.073 mag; 5.64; 5.66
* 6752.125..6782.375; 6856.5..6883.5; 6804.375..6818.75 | 0.014 mag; 5.57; 6.1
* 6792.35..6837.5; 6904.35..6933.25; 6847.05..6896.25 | -0.046 mag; 5.79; 5.54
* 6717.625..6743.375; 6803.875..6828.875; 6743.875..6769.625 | 0.108 mag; 6.18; 5.91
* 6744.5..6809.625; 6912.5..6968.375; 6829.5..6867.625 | 0.023 mag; 5.6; 5.74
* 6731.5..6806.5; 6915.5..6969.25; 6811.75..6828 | -0.071 mag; 5.57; 5.76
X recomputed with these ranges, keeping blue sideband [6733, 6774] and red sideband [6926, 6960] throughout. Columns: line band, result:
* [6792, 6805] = 0.00 mag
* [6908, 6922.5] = 0.12 mag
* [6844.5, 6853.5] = 0.11 mag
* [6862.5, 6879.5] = -0.11 mag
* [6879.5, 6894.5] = -0.02 mag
